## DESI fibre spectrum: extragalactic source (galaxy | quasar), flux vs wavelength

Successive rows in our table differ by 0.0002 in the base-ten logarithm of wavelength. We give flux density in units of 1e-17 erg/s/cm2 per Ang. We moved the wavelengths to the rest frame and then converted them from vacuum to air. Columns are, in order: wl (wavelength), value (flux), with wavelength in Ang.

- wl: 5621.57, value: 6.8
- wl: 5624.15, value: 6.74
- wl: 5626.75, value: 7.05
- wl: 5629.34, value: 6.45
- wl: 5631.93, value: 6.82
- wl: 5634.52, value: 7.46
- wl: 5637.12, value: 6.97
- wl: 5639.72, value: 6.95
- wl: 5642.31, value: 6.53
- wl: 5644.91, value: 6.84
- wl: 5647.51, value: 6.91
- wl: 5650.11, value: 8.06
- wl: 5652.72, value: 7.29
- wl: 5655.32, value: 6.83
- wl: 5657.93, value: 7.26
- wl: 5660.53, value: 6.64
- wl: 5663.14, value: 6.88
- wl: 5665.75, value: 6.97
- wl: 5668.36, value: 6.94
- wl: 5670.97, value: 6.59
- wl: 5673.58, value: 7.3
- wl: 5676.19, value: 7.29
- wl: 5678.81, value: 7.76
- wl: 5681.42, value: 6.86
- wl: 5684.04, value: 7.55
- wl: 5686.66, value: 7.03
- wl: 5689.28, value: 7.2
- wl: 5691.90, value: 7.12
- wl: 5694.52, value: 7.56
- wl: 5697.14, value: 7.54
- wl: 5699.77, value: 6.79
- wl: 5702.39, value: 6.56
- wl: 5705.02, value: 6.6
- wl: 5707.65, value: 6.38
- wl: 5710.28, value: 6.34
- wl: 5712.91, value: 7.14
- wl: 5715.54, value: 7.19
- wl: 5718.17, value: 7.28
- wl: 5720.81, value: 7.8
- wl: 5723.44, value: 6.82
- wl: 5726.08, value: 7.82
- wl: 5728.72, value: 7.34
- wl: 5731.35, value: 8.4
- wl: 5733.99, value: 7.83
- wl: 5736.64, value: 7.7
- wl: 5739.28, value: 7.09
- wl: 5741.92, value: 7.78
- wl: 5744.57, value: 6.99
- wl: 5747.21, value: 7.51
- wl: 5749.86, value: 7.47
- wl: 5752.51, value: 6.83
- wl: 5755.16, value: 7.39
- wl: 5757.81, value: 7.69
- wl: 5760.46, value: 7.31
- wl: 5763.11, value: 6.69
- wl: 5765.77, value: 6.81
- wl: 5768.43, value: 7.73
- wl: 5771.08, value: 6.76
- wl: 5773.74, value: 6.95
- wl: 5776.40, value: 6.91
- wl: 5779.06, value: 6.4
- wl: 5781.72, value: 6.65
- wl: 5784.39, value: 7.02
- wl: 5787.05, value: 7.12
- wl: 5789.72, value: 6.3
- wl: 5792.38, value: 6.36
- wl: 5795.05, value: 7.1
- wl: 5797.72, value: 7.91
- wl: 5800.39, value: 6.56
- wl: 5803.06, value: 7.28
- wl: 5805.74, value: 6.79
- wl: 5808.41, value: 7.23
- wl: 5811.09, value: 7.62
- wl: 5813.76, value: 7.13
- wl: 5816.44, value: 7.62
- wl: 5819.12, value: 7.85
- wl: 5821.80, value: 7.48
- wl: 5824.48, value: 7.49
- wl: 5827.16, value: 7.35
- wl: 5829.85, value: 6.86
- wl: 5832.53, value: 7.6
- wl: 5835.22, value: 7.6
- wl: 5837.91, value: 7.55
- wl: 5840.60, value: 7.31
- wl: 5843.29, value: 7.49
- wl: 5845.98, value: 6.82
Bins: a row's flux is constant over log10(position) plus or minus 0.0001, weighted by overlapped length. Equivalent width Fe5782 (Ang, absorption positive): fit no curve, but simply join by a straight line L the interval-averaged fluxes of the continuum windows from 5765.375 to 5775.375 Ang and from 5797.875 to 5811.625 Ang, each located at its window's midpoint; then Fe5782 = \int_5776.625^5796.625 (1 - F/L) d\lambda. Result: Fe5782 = 1.1 Ang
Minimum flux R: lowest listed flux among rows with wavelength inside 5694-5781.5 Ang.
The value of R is 6.34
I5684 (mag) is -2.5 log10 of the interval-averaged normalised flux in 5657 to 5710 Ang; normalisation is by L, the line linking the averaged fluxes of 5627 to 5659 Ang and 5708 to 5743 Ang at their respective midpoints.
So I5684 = 0.03 mag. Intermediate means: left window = 7.03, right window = 7.4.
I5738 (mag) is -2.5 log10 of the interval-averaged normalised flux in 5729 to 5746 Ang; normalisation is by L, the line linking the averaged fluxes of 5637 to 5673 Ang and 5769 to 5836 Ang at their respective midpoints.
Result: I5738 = -0.08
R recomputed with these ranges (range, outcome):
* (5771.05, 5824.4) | 6.3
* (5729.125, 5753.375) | 6.83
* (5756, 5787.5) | 6.4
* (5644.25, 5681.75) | 6.59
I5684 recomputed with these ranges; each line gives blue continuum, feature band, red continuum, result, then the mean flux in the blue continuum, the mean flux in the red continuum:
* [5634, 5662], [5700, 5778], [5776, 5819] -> -0.03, 7.05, 7.03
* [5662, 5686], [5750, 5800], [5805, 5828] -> 0.05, 7.13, 7.42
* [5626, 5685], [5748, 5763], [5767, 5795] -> -0.06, 7.05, 6.83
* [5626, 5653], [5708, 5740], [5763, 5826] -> -0.05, 7.02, 7.08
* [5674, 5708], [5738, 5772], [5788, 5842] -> -0.01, 7.12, 7.25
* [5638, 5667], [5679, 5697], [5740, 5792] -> -0.04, 7.01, 7.06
